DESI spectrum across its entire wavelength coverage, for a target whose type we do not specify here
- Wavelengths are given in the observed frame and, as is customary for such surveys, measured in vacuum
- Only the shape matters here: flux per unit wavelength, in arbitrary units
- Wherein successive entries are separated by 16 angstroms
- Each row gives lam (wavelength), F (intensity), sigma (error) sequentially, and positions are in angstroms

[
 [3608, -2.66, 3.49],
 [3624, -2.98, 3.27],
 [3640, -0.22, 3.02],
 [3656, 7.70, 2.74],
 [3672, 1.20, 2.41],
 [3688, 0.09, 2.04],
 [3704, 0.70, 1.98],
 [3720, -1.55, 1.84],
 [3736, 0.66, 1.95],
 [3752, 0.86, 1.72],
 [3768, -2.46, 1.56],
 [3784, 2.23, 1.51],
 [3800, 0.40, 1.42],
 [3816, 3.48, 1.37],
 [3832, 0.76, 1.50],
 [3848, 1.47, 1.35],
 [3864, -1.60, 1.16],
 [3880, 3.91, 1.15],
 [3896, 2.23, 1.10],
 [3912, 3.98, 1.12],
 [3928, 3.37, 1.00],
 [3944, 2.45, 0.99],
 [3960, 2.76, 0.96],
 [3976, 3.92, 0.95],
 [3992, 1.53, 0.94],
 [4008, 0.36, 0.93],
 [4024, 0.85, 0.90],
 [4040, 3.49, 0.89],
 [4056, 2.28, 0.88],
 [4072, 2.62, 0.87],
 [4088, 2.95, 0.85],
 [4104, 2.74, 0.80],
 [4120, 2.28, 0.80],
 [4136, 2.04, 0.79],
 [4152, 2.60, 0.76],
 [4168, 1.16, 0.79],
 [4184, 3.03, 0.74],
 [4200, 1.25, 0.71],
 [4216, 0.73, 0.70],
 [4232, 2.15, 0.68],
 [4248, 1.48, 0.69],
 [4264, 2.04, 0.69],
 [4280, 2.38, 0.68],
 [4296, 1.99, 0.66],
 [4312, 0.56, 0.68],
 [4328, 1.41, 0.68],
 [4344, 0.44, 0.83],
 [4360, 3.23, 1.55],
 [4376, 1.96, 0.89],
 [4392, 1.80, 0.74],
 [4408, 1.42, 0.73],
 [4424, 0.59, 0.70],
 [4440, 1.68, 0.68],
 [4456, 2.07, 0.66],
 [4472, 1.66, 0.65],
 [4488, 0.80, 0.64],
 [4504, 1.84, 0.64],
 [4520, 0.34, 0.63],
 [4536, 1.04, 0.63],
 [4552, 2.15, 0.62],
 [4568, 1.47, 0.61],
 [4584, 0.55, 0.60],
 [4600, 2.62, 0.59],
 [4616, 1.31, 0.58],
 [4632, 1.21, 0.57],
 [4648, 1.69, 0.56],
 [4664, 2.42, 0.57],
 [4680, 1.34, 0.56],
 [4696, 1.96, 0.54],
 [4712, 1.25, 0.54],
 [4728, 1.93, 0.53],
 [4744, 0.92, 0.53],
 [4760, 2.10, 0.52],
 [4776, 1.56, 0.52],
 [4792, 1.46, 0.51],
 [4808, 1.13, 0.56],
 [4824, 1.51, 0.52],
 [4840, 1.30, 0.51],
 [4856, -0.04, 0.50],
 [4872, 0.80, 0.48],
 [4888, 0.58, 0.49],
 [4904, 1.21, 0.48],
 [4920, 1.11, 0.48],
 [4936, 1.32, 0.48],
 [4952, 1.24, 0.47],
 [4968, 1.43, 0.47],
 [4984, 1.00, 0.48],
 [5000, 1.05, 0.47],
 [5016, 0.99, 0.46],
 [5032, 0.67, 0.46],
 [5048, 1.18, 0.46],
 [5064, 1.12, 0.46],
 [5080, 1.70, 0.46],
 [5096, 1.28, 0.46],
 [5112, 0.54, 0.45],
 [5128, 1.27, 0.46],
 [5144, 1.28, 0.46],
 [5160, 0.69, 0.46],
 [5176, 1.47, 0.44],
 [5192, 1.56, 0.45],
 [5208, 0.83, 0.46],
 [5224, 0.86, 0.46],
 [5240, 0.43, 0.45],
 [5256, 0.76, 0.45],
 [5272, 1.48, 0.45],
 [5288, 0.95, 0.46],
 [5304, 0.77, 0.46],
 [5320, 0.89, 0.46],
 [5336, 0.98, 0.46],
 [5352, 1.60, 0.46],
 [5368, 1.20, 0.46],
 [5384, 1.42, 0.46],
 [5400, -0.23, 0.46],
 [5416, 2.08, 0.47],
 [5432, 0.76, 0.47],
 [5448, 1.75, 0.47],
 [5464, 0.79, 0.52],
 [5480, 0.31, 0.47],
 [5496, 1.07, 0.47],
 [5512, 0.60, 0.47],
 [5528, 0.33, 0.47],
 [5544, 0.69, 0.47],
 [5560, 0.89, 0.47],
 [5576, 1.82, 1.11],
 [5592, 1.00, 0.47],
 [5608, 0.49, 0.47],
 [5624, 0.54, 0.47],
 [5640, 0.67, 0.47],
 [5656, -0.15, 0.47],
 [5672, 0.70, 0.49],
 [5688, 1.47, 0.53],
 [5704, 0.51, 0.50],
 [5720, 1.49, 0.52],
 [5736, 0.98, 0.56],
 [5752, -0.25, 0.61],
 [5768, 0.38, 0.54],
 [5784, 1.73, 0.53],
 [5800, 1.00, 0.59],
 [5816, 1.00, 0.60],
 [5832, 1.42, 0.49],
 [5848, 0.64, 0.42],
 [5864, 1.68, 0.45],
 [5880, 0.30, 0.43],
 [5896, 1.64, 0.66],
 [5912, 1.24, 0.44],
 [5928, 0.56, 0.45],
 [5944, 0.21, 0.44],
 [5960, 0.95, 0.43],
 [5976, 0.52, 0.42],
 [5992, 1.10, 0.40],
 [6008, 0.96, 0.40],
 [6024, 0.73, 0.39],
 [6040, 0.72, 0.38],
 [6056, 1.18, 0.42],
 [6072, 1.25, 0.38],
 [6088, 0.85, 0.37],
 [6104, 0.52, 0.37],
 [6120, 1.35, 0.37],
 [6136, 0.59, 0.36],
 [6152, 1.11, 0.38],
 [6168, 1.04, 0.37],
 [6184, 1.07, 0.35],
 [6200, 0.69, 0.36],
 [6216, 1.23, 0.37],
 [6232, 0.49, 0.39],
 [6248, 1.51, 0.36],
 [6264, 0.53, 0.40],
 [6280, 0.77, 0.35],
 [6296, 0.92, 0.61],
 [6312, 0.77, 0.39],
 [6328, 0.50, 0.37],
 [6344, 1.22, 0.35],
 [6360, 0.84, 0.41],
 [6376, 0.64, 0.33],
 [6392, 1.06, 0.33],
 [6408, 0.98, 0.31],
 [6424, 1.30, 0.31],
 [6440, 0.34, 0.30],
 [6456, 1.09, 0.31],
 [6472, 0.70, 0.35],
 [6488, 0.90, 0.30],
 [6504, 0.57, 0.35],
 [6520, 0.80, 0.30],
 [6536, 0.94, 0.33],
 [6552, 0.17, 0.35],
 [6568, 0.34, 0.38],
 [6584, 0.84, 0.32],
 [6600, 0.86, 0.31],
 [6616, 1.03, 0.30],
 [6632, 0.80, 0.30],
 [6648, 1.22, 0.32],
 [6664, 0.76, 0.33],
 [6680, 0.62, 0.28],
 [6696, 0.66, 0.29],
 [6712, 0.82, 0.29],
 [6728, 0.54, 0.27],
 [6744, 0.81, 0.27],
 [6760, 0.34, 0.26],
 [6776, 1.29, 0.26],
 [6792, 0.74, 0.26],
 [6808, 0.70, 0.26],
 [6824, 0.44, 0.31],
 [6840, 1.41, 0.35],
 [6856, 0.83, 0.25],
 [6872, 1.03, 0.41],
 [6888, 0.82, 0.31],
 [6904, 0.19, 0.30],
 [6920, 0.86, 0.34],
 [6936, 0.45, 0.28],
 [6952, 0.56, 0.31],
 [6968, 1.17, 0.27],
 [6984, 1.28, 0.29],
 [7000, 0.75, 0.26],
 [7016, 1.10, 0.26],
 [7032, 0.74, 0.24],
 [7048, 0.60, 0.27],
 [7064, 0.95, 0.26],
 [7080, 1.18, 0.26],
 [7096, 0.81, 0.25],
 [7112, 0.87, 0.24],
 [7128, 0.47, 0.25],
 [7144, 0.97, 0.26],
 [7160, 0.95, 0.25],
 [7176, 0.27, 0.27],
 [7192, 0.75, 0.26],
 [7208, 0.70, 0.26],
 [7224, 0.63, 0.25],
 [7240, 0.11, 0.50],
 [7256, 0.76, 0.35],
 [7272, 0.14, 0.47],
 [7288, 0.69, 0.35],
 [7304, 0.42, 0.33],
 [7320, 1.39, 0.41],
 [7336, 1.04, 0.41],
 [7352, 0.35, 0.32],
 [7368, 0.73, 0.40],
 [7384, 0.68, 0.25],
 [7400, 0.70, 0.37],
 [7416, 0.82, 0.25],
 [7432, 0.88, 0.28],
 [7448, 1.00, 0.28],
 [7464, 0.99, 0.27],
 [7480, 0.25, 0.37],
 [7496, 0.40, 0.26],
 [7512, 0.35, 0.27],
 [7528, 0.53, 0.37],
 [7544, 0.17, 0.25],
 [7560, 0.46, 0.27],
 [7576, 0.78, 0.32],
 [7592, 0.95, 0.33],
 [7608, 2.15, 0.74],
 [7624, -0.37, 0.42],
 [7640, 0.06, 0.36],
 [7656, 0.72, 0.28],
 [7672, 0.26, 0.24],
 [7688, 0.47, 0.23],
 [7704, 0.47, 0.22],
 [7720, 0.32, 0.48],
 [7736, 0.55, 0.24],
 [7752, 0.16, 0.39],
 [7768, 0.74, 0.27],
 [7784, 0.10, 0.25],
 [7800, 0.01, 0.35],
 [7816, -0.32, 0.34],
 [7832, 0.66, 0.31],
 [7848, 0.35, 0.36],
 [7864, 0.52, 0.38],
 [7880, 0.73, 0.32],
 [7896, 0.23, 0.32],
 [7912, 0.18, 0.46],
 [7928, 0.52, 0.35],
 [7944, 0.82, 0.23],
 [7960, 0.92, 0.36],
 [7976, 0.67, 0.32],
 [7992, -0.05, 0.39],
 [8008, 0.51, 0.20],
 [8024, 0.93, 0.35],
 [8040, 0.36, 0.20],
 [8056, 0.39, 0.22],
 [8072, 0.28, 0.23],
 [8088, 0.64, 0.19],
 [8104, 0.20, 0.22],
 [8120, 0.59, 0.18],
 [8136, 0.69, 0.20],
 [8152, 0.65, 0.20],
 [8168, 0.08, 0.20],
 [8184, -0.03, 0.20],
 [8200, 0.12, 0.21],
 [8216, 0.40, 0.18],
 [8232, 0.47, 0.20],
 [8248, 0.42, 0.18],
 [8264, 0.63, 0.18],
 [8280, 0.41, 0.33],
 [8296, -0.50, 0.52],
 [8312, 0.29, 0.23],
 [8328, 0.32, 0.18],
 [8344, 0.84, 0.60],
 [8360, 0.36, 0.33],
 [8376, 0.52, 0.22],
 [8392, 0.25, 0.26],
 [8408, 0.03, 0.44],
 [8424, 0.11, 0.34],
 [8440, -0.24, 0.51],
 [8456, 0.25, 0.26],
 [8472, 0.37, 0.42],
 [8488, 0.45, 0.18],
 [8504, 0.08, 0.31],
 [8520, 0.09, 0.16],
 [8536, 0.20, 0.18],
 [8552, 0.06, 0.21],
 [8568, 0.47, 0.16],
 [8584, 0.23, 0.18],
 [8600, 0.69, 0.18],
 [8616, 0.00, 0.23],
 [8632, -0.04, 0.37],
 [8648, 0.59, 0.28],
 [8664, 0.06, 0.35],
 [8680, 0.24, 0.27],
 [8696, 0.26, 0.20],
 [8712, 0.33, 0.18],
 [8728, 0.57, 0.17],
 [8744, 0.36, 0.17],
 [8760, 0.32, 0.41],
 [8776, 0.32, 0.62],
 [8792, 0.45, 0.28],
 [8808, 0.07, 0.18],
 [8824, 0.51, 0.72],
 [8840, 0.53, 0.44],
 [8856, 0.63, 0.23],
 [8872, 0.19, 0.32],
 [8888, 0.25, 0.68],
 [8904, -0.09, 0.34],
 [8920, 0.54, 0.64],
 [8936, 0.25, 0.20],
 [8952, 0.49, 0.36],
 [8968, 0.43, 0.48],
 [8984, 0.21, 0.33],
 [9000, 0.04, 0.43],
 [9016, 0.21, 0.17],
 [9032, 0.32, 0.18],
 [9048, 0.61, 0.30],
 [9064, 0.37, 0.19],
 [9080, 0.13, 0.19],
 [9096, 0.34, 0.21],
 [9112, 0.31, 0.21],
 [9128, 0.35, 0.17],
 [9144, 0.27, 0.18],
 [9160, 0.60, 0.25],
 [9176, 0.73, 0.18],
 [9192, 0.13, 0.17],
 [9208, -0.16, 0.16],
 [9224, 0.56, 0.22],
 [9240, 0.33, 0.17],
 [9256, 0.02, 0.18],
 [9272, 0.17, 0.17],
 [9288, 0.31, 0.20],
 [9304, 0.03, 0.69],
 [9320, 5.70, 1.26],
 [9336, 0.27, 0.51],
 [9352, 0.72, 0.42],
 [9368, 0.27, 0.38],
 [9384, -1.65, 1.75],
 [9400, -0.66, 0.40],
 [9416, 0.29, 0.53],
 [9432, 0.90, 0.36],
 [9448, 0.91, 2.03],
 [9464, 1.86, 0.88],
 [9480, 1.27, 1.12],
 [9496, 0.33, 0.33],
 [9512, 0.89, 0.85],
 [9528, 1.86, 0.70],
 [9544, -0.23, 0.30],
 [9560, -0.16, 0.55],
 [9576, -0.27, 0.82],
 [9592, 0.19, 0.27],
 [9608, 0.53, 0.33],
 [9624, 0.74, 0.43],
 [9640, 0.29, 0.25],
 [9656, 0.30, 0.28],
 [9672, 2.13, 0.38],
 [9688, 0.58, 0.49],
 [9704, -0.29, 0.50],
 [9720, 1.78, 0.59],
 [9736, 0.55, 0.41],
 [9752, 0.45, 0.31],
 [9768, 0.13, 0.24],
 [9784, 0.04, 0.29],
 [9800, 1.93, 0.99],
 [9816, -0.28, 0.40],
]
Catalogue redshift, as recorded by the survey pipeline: 1.499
